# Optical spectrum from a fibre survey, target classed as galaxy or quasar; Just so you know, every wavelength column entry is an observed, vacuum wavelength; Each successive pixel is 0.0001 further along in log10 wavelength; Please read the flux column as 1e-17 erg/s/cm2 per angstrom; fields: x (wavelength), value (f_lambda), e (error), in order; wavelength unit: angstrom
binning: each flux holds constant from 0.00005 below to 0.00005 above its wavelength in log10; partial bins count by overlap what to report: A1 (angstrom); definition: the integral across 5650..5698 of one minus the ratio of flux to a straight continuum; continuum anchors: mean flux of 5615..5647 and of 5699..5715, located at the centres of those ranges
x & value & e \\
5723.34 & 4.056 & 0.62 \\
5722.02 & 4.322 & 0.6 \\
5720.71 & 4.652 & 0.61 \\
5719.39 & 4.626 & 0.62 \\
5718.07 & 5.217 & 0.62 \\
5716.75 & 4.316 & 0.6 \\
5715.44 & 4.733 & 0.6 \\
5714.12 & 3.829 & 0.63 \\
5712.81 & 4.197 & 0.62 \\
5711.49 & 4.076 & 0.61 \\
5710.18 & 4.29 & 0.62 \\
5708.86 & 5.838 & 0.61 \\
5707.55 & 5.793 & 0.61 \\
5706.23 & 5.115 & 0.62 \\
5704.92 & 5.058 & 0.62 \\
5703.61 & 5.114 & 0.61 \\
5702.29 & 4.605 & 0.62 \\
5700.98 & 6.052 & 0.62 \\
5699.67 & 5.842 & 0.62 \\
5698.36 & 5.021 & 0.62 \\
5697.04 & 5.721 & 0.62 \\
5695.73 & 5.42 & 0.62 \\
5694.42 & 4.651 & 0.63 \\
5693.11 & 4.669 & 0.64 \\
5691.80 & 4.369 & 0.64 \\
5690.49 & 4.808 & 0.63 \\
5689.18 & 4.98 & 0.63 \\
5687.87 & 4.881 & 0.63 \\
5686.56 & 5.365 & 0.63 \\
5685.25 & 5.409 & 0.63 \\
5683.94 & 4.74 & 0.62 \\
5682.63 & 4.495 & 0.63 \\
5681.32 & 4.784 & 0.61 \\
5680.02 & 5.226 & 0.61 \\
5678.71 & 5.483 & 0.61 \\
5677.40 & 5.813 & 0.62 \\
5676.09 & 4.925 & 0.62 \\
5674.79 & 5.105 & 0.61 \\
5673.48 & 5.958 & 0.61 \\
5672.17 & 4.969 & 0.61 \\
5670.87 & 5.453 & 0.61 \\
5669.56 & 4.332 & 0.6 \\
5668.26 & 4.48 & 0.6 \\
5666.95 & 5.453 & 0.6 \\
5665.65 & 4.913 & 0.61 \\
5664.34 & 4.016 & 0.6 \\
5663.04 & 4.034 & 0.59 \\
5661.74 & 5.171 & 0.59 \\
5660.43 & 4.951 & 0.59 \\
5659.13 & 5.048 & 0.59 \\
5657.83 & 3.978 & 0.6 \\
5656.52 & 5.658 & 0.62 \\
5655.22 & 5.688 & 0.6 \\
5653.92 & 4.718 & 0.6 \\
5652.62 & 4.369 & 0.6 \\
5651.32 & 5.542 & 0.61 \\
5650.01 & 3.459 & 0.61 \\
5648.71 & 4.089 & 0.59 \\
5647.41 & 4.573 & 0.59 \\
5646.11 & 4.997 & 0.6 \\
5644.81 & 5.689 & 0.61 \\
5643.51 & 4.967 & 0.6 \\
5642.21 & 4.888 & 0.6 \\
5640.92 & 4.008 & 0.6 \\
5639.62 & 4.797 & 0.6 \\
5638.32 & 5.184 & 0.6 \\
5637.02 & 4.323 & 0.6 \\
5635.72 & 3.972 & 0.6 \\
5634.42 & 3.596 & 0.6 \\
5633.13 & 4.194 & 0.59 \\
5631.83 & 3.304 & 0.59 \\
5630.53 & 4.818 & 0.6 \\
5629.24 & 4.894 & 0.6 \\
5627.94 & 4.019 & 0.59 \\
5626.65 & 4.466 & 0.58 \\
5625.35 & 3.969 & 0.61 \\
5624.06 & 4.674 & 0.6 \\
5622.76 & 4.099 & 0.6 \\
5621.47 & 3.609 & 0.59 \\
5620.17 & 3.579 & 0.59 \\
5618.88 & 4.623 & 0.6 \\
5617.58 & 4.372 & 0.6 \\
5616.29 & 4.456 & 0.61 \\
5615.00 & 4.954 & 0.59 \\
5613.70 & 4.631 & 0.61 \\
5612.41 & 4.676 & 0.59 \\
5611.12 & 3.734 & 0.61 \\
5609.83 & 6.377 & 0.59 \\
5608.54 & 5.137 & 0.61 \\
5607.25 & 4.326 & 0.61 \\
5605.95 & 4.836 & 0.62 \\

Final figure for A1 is -2.4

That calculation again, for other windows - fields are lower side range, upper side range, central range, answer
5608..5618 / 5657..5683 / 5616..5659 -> 3.38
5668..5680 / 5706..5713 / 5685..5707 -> -0.45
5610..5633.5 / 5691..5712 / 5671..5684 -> -0.83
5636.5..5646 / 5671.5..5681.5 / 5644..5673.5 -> 1.47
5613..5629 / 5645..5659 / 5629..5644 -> 0.45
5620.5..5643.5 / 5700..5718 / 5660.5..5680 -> -1.82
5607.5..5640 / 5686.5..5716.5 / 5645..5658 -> -0.45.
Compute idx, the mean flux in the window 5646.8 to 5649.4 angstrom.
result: 4.32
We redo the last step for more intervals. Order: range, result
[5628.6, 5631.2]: 4.85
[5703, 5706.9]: 5.1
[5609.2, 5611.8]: 5.05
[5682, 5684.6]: 4.62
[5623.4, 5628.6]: 4.28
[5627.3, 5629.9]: 4.46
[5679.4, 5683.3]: 4.84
